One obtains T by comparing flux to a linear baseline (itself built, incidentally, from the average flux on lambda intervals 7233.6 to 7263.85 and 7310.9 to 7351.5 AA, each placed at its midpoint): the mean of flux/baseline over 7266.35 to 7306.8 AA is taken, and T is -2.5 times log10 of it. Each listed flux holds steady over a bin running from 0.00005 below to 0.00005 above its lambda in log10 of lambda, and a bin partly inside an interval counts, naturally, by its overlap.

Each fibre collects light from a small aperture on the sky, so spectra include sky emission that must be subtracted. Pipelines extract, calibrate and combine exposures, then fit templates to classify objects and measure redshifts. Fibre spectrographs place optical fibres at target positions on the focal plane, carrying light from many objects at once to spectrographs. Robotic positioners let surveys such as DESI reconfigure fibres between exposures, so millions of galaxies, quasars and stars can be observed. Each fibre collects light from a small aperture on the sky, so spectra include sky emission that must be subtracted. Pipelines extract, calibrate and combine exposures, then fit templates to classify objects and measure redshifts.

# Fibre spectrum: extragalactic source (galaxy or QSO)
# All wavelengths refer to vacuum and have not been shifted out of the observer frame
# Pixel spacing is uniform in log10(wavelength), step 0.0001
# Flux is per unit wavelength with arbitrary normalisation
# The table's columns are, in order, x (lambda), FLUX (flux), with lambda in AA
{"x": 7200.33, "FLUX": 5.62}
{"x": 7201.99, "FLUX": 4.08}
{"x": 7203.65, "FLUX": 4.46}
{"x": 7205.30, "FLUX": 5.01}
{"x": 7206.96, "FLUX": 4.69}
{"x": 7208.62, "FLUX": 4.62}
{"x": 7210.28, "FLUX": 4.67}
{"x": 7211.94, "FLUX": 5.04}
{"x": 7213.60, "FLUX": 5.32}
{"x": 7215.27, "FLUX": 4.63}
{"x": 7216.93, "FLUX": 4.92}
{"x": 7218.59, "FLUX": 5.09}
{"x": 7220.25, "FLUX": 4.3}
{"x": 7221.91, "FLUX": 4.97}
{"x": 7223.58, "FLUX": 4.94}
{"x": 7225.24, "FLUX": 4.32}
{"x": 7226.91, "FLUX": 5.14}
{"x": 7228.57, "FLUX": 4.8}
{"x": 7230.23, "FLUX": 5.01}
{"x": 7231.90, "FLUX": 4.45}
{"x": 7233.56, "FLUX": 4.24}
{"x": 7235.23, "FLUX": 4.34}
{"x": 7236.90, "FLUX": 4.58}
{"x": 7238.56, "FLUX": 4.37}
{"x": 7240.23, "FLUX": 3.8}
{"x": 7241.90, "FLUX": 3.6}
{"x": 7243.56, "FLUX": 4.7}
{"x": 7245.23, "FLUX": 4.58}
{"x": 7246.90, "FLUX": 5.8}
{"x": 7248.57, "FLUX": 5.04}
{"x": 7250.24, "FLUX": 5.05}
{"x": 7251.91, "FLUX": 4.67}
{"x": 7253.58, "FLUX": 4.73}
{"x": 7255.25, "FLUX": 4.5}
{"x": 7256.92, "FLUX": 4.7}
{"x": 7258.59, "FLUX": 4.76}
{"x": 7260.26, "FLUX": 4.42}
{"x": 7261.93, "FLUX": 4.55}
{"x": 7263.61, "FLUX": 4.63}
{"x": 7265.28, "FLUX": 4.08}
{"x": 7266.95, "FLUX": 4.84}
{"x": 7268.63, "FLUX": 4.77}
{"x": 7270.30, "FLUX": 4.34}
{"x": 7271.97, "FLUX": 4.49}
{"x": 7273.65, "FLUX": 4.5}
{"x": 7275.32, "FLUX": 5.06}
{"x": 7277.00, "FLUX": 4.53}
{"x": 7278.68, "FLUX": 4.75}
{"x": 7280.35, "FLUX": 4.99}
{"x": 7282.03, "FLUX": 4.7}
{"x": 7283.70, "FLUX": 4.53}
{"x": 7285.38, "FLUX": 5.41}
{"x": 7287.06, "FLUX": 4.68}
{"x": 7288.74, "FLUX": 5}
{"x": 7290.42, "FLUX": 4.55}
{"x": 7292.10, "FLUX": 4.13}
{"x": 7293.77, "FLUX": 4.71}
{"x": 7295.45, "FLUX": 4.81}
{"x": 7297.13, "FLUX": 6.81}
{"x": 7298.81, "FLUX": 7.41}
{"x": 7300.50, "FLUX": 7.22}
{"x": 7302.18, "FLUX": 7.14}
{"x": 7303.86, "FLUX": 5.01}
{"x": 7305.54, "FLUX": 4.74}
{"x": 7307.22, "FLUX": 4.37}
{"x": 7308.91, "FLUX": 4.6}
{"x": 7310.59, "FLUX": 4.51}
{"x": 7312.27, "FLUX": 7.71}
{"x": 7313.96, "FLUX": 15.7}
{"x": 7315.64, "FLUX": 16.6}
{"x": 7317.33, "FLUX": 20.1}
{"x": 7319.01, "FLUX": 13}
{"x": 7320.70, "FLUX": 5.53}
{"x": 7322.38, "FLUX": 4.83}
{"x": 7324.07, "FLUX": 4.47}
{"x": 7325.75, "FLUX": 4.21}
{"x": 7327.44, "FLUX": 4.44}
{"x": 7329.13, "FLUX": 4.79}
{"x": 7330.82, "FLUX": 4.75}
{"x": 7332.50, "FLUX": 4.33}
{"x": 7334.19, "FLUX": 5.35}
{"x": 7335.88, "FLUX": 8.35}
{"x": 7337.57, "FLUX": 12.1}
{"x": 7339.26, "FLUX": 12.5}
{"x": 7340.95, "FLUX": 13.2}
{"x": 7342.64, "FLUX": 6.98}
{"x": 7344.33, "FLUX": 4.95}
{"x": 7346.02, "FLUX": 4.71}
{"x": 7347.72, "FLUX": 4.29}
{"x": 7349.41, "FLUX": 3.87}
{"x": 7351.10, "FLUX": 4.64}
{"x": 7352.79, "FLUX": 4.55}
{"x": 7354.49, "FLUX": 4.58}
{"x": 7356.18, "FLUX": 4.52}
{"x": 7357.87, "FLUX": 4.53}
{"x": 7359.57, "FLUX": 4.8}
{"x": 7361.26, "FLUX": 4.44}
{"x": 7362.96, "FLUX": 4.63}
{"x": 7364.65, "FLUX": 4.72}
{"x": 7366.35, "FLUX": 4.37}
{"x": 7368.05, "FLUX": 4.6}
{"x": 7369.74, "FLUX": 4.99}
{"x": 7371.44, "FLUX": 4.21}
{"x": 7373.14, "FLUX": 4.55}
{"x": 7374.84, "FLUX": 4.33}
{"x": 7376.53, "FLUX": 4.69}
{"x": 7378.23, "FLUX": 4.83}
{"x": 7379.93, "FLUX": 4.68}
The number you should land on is 0.20 mag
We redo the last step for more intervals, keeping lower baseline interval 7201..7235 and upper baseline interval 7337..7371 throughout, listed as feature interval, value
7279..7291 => 0.09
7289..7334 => -0.25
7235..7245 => 0.16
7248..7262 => 0.07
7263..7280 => 0.12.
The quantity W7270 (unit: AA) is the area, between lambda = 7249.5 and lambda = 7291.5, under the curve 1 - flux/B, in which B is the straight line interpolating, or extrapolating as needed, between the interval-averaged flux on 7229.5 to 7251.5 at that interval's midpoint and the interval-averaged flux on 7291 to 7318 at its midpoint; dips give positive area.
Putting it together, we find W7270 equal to 9.2 AA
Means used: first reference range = 4.58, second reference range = 7.74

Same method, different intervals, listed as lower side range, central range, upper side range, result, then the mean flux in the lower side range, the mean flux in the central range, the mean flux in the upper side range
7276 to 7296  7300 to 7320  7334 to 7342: -4.1 AA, 4.73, 9.24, 10.6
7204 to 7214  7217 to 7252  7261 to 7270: 0.4 AA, 4.86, 4.66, 4.56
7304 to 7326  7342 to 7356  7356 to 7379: 2.8 AA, 8.5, 4.77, 4.59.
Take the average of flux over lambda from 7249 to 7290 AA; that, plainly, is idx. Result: 4.7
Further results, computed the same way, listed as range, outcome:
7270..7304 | 5.2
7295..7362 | 6.9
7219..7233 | 4.74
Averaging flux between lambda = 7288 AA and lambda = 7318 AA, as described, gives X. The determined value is 7.45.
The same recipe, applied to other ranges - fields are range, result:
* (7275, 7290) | 4.83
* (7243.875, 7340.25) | 6.09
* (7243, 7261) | 4.82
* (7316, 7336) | 7.19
